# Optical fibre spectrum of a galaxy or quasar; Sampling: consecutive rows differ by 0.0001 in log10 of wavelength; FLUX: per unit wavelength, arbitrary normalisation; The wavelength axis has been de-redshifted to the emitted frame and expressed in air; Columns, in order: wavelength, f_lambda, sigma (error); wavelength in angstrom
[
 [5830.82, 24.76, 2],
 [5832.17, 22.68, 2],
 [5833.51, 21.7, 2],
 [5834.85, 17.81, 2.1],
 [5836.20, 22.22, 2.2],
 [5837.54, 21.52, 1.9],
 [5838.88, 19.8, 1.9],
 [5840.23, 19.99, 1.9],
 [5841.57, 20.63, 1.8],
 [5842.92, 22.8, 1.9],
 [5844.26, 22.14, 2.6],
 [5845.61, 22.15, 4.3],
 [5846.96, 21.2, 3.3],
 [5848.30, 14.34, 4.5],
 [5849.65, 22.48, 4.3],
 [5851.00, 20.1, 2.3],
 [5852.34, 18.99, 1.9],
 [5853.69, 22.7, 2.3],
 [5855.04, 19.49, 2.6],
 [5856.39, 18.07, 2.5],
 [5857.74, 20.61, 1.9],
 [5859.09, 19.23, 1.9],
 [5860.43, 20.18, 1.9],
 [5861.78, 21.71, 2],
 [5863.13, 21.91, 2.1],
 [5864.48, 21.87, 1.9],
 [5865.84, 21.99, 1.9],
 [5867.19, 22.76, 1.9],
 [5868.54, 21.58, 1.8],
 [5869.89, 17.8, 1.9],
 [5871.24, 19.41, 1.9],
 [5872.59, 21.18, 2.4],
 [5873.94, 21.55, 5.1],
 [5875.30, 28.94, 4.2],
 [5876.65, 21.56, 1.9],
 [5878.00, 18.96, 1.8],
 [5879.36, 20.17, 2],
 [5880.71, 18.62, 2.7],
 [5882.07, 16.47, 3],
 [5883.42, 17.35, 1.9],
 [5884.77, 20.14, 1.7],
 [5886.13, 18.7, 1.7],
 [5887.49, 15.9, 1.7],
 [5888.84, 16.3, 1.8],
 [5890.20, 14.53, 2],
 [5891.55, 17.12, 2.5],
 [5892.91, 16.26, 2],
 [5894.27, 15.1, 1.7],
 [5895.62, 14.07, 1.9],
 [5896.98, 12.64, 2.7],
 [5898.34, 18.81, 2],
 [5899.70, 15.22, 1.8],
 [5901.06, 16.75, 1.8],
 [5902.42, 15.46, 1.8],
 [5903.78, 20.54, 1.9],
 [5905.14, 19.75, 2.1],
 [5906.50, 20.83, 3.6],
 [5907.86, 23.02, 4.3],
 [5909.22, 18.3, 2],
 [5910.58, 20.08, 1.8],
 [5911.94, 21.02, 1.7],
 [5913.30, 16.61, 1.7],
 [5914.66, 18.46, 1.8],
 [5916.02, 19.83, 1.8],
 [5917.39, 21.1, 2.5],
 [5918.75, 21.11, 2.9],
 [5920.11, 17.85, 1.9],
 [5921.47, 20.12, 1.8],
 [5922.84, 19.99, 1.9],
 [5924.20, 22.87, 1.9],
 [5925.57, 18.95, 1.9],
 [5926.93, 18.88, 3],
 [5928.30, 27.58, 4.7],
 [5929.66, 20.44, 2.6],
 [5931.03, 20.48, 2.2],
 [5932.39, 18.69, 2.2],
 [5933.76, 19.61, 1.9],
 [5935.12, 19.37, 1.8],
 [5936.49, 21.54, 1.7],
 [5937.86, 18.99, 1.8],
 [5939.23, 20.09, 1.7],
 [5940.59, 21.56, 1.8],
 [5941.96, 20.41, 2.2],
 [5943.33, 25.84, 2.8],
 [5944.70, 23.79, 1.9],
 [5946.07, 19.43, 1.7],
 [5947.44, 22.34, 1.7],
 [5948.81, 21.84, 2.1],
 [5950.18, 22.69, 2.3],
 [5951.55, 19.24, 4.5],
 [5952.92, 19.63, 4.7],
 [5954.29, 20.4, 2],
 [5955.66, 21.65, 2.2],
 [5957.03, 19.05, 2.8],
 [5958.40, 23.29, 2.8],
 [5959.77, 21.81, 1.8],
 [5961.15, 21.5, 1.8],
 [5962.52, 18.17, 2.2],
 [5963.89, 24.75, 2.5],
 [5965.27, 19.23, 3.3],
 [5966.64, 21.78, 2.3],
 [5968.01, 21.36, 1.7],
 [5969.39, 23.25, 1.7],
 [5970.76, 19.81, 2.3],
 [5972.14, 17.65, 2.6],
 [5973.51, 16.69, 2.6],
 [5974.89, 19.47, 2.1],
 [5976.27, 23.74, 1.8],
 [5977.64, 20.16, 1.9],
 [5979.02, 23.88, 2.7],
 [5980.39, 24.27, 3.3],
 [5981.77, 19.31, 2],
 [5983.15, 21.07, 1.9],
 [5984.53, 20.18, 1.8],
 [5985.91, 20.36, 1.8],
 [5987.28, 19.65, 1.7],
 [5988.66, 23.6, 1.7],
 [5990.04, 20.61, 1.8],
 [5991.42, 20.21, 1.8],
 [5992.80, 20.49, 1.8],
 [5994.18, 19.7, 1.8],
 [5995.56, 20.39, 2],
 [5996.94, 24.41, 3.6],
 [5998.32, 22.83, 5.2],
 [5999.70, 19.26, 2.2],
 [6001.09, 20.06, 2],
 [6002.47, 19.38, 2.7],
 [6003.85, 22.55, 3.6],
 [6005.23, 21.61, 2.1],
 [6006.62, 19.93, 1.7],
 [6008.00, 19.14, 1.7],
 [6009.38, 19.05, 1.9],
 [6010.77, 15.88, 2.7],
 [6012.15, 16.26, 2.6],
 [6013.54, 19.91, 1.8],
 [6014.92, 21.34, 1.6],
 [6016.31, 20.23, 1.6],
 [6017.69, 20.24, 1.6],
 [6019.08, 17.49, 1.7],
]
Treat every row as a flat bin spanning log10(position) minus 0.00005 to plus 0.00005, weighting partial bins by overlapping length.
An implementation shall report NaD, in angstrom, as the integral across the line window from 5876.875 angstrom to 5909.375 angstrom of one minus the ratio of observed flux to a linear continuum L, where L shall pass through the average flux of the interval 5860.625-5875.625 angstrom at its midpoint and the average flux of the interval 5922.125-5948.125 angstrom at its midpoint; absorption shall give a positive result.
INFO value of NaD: 5.8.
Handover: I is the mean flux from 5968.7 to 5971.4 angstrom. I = 21.6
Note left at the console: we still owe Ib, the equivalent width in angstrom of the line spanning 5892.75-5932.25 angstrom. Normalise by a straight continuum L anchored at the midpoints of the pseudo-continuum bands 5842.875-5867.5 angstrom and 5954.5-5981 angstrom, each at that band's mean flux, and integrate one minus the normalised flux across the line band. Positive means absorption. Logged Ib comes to 3.5 angstrom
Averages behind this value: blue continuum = 20.7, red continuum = 21.1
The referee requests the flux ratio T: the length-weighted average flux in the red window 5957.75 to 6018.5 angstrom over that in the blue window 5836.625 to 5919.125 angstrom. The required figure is 1.1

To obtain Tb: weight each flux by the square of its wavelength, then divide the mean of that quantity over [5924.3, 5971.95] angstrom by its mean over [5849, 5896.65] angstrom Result 1.11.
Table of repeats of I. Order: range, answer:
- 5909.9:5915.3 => 19.1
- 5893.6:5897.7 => 14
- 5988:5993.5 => 21.2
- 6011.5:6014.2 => 18.1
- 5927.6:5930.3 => 24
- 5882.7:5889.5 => 17.7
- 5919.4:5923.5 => 19.3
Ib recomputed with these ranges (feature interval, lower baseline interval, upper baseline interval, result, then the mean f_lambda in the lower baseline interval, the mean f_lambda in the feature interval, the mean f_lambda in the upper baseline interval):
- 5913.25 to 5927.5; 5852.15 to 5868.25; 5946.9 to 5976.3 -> 0.73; 20.9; 19.8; 20.8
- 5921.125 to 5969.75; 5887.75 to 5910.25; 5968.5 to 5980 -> -4.48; 17.2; 21.1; 20.7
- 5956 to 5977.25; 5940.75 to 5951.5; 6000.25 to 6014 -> 0.40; 22.1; 20.8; 19.4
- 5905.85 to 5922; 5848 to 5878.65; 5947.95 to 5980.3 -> 0.82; 20.8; 19.9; 21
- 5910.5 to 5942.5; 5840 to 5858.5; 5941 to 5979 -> 1.02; 20.4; 20.2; 21.1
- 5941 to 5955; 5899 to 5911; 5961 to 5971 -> -0.68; 18.9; 21.6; 21.3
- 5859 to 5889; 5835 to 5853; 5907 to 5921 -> -0.06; 20.6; 20.3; 19.8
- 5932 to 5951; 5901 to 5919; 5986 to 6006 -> -1.03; 19.5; 21.2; 21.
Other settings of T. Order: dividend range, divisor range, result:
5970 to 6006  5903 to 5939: 1.03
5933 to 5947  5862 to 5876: 0.96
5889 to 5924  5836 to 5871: 0.88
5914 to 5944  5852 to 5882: 0.99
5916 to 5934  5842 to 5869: 0.99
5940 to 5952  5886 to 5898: 1.41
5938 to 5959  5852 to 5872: 1.04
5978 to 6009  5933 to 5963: 1.00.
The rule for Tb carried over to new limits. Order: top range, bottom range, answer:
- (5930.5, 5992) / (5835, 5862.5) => 1.06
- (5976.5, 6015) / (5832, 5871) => 1.05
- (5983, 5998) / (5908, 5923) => 1.10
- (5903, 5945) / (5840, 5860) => 1.04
